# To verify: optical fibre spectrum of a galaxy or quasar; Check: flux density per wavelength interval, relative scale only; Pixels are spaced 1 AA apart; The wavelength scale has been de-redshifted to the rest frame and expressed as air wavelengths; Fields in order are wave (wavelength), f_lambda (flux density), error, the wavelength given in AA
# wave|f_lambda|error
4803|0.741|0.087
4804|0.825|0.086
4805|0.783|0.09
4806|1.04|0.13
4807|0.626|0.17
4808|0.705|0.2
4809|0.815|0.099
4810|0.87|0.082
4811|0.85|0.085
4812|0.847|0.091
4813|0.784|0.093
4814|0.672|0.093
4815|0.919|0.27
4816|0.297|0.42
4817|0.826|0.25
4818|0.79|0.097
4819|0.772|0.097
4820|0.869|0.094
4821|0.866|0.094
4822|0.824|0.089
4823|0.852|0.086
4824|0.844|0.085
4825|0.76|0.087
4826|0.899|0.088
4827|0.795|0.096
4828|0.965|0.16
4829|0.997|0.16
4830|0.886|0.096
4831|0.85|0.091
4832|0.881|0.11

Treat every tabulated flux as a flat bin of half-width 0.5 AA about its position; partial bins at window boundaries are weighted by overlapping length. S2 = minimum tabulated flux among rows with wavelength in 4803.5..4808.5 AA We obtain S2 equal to 0.626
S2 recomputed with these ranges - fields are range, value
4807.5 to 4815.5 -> 0.672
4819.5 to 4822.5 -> 0.824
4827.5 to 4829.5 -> 0.965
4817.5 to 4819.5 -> 0.772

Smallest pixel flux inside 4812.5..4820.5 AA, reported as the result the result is 0.297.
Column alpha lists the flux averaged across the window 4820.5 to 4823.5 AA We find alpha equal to 0.847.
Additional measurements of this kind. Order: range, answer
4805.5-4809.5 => 0.796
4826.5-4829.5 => 0.919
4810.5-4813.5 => 0.827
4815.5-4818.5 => 0.638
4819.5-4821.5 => 0.867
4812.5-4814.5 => 0.728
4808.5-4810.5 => 0.843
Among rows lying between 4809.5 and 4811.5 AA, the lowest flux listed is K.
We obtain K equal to 0.85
